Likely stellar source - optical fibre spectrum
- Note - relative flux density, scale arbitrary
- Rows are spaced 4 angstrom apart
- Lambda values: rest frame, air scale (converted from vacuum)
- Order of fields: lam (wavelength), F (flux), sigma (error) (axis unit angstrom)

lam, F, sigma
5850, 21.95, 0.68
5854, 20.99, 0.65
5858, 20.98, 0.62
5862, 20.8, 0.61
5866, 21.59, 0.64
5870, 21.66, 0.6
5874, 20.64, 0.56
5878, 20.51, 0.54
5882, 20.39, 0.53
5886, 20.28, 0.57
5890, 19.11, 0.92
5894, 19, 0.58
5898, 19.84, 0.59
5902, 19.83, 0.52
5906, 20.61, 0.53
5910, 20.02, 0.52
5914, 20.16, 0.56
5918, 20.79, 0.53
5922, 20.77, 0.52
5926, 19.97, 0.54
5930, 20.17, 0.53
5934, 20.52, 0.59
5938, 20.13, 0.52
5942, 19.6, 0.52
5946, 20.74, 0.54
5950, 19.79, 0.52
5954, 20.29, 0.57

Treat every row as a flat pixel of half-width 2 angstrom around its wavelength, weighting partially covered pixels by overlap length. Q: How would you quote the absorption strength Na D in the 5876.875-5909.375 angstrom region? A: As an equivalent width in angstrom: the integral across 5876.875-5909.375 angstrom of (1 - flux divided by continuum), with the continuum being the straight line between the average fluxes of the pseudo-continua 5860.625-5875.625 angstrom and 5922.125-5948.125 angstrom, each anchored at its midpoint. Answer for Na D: 1.4 angstrom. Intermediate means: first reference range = 21.2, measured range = 19.9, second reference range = 20.2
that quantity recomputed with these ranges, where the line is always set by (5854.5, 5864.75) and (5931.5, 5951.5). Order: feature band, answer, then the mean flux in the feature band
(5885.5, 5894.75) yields 0.6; 19.4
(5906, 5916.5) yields 0.1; 20.2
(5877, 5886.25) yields 0.2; 20.4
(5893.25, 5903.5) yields 0.5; 19.6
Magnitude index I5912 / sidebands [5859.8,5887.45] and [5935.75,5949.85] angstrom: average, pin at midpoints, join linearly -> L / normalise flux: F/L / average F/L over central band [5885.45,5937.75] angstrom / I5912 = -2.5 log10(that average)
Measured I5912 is 0.02 mag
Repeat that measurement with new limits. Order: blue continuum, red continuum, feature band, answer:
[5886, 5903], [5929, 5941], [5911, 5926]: -0.028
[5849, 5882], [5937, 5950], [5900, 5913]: 0.022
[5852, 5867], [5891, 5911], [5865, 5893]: -0.001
